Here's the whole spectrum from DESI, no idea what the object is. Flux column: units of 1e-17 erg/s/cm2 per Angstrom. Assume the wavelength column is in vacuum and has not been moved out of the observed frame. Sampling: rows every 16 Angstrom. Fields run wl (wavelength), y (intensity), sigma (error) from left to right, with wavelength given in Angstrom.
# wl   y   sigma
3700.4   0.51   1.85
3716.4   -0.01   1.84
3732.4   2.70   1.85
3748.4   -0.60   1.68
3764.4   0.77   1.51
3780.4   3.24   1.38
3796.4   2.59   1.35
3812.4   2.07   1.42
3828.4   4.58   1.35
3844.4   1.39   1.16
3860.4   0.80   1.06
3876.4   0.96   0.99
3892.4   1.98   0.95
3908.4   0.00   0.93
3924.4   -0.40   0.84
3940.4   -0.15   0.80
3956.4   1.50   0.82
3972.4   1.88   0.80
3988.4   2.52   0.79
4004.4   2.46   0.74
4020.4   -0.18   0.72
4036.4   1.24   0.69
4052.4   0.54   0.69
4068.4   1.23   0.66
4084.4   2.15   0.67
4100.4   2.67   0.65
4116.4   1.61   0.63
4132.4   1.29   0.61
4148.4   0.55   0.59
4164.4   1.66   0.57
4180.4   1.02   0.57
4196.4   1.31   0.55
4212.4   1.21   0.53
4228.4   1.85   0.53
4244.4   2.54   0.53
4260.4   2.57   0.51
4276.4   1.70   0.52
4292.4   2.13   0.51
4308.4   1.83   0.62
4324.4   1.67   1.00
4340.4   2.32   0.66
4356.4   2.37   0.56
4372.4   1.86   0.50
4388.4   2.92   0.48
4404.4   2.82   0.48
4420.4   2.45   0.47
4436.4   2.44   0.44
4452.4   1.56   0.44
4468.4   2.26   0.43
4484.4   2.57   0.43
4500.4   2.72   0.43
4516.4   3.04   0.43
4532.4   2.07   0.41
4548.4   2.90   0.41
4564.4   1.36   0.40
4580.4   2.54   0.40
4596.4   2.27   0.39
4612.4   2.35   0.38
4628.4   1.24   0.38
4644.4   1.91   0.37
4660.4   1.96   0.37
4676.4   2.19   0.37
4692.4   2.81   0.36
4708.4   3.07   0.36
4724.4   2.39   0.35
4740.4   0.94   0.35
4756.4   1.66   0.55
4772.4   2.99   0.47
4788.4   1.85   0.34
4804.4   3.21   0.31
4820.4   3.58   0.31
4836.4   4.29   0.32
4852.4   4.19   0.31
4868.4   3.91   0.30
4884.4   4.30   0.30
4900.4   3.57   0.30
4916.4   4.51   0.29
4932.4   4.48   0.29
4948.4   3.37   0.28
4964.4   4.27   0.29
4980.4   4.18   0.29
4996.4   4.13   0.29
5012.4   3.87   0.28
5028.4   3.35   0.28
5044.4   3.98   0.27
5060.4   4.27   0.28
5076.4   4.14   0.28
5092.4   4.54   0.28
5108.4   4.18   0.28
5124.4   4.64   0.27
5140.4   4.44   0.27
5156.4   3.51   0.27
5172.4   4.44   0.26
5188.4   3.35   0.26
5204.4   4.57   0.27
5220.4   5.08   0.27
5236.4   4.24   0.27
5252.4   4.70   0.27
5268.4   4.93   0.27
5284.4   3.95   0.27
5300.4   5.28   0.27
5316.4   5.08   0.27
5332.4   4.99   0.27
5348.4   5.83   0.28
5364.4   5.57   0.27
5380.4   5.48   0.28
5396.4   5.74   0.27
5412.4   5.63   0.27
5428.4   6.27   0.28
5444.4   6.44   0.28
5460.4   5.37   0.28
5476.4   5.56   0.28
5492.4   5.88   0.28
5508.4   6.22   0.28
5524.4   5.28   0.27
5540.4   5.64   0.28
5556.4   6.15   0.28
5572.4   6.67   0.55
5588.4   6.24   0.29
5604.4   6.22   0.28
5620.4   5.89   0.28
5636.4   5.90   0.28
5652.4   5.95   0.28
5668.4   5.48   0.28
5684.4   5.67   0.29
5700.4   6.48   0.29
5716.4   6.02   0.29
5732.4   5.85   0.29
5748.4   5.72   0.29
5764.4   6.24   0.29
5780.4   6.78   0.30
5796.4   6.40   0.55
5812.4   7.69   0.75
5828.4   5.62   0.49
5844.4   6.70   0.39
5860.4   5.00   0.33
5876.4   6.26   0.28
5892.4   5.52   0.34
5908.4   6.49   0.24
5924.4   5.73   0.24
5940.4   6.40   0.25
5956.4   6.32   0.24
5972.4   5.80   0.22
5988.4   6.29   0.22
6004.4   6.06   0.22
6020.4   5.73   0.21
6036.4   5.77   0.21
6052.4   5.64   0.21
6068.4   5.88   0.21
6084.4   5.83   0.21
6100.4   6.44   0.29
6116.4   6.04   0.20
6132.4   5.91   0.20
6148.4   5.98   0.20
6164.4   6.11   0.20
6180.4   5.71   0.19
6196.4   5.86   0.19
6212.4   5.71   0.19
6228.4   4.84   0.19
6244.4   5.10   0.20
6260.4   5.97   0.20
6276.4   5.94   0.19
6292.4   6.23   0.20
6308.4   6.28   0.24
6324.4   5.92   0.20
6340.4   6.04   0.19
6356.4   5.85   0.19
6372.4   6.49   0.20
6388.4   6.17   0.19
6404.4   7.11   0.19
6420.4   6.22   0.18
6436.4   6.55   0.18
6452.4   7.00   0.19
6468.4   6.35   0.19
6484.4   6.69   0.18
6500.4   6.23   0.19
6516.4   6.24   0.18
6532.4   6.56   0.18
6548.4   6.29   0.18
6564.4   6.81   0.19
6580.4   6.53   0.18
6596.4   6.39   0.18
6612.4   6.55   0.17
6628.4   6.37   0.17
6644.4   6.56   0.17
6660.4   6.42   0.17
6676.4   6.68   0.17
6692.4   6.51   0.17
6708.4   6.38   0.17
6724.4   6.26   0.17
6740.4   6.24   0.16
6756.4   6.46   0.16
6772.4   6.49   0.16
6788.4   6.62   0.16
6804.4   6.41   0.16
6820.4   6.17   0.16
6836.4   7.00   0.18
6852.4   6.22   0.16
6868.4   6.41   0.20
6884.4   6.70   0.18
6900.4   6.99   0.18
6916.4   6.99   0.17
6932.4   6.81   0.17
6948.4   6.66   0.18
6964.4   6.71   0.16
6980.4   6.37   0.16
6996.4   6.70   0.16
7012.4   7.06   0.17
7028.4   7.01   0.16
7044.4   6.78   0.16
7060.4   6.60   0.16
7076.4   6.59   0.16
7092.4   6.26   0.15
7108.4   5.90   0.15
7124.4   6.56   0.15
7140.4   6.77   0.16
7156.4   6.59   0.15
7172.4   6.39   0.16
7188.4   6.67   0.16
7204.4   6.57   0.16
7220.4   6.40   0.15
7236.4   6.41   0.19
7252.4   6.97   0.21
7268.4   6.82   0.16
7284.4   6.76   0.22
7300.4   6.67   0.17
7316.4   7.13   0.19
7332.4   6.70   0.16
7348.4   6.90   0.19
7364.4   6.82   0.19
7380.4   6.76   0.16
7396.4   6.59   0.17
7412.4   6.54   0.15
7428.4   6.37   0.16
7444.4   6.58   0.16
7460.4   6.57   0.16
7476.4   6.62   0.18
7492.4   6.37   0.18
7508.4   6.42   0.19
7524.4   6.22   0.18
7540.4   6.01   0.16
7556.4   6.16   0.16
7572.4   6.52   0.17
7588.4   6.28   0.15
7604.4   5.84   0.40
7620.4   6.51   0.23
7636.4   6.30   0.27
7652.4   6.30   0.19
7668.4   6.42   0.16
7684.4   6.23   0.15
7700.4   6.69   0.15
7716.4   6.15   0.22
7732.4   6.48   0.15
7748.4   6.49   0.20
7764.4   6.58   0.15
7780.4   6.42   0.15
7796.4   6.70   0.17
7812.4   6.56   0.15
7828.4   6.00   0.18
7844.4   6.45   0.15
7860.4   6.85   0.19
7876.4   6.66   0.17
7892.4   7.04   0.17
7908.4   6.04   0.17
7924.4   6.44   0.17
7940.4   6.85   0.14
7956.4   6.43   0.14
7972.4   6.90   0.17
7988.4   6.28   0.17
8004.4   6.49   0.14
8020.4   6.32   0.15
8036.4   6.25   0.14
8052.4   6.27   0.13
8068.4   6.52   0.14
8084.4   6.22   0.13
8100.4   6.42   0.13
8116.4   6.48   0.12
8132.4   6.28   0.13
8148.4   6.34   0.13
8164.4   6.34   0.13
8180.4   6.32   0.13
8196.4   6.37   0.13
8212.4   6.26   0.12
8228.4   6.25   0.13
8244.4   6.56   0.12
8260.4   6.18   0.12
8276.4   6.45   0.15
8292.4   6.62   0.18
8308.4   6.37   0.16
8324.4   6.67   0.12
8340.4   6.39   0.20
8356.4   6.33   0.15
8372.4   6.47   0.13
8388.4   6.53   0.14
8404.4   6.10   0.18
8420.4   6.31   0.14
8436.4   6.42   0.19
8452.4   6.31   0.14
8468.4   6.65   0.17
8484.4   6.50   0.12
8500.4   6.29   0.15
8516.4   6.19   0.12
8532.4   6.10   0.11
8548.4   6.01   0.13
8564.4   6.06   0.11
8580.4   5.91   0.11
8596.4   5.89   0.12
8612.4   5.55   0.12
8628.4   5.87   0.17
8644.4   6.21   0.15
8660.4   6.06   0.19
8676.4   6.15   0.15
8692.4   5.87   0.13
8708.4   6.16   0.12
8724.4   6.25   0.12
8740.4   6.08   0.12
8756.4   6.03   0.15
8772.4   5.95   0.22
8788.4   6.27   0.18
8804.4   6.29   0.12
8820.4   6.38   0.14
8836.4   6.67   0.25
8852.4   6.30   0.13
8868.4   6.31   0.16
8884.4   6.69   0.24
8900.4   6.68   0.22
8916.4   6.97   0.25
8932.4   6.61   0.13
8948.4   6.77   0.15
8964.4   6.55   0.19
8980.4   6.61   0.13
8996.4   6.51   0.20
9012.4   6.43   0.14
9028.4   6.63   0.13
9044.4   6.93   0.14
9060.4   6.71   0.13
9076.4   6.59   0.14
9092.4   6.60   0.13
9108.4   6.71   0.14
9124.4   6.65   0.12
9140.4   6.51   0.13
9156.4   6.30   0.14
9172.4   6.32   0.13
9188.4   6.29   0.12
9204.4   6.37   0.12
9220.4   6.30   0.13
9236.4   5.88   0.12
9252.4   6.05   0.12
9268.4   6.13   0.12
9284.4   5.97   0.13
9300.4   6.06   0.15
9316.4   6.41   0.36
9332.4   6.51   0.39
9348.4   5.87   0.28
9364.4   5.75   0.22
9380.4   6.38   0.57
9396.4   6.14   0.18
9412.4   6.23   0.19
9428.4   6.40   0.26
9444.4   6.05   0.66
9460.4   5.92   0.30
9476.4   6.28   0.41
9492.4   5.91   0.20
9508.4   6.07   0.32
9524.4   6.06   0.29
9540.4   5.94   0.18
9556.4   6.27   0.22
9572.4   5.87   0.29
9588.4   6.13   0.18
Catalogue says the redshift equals 0.205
